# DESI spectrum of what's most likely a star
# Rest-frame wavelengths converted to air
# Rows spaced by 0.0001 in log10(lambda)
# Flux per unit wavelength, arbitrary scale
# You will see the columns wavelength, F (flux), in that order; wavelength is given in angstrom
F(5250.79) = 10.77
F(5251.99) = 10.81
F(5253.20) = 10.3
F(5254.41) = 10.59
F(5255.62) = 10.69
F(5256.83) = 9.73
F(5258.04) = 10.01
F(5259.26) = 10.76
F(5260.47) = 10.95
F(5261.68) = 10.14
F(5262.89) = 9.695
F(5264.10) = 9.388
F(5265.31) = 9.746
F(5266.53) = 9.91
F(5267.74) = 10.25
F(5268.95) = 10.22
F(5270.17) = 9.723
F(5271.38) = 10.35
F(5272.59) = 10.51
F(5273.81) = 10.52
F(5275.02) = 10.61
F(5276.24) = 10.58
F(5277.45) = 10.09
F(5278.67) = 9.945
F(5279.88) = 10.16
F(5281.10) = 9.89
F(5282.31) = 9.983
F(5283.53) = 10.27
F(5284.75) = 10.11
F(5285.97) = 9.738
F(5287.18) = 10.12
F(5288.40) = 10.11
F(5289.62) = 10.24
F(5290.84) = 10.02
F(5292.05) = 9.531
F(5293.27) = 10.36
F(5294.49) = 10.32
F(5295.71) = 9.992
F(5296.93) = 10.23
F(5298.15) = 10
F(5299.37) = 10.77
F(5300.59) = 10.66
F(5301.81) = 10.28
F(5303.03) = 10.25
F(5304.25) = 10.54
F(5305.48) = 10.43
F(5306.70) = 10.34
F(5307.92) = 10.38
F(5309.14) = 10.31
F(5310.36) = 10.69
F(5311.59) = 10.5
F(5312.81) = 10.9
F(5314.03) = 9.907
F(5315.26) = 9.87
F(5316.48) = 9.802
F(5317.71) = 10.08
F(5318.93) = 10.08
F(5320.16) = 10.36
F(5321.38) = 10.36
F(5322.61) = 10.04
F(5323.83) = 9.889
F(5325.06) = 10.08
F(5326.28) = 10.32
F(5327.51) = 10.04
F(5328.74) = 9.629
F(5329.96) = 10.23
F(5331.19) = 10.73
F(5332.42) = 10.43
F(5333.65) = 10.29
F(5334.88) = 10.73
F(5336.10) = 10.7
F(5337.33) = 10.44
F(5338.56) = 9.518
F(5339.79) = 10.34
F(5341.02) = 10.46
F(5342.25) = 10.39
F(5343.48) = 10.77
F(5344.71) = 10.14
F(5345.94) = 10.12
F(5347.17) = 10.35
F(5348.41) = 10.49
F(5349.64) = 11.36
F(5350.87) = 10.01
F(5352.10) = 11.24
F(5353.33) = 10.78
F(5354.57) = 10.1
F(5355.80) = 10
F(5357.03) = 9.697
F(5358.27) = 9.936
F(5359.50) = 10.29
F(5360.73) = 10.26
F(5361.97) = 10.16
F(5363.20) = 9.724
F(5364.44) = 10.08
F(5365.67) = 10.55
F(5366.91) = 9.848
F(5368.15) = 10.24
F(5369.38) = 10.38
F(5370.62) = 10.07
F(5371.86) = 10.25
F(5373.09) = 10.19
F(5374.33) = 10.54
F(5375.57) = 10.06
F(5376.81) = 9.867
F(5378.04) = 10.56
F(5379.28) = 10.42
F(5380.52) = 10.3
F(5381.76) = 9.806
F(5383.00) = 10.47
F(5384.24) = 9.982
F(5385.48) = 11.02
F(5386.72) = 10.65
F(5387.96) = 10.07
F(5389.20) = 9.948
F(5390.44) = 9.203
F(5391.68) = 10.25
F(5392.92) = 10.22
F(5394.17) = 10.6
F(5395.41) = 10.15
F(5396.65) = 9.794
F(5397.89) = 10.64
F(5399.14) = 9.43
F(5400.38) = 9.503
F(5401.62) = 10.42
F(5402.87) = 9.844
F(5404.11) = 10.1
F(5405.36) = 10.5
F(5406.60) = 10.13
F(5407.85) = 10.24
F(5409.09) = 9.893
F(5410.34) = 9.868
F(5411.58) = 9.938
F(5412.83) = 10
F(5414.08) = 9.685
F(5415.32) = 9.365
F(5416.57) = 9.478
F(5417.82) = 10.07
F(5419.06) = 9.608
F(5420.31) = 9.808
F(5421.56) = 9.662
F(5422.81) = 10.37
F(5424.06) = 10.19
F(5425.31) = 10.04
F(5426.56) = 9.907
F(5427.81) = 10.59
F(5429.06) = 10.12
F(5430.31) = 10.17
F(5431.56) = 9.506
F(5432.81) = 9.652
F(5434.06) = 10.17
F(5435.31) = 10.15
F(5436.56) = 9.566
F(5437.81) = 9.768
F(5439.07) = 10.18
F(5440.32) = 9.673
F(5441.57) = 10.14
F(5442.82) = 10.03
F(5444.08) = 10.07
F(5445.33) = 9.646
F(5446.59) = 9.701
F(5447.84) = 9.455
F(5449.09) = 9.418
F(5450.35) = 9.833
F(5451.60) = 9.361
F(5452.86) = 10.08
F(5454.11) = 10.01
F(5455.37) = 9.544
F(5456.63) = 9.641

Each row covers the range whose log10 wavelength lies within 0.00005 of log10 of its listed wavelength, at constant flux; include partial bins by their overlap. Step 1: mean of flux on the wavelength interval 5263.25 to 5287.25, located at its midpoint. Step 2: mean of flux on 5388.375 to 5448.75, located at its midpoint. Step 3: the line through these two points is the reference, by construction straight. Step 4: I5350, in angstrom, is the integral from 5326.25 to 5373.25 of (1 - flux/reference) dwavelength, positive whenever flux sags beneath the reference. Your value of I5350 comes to -1.26 angstrom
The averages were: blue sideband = 10.1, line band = 10.3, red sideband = 9.95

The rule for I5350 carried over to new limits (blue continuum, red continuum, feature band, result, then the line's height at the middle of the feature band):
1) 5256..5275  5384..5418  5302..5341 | -0.64 angstrom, 10.1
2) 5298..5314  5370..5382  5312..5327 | 0.39 angstrom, 10.4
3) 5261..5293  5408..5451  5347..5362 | -0.59 angstrom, 9.98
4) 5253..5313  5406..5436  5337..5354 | -0.60 angstrom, 10.1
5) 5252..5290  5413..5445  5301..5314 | -0.41 angstrom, 10.1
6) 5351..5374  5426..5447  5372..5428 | 0.03 angstrom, 10.1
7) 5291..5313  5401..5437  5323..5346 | -0.08 angstrom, 10.2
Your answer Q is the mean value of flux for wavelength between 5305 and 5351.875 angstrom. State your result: 10.3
